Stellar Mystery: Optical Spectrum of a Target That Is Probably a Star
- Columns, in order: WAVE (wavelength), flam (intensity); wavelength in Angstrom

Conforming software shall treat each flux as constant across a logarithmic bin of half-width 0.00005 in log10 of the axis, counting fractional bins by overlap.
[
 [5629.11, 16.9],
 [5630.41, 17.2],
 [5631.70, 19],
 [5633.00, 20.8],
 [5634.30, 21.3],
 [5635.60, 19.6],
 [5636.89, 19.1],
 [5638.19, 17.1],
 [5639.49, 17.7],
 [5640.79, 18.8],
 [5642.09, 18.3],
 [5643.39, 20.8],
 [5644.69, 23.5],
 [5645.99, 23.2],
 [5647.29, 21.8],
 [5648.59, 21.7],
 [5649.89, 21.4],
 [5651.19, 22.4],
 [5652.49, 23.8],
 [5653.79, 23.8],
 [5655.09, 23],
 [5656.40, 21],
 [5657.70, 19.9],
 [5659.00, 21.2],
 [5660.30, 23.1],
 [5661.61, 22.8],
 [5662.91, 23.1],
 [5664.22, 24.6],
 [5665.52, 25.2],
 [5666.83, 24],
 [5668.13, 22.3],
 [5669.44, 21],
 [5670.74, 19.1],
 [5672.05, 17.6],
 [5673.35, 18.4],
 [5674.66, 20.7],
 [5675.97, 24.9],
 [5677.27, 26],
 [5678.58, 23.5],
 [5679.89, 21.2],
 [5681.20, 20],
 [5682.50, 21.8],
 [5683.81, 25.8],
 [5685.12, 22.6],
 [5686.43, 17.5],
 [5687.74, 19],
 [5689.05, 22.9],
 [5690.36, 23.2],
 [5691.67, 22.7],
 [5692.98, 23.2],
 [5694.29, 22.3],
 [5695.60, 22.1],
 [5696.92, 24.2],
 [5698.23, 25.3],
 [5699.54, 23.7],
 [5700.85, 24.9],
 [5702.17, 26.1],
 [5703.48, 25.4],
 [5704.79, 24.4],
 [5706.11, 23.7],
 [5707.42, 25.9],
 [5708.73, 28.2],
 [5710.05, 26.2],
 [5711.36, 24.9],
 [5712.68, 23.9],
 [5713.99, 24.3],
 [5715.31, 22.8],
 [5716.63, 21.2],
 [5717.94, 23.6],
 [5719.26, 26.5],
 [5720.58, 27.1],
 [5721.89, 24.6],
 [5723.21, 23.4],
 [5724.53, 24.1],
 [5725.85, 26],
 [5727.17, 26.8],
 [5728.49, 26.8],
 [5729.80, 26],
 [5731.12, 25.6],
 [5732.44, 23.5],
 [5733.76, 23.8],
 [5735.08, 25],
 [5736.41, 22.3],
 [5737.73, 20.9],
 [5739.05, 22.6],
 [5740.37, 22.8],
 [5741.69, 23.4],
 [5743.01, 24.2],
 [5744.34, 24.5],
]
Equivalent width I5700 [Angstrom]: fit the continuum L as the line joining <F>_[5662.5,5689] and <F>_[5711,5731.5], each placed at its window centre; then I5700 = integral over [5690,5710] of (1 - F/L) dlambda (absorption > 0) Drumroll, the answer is -0.8 Angstrom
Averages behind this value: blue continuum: 21.9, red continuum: 24.8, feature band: 24.4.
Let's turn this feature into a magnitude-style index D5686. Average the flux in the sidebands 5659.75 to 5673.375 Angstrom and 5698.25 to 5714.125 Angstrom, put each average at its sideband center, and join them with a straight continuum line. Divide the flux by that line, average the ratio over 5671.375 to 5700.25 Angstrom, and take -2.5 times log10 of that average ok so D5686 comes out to 0.07 mag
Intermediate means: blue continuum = 22.1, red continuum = 25.2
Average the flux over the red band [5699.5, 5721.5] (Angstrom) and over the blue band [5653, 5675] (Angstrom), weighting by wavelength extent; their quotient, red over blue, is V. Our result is 1.1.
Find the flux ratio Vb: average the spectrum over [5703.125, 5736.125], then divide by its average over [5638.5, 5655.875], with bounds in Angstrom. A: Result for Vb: 1.2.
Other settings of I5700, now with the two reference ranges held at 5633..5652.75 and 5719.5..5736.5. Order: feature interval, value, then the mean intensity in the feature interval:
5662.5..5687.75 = 0.4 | 22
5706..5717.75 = -0.1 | 24.6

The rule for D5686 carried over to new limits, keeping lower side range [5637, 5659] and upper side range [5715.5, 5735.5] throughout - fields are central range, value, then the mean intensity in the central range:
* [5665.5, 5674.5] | 0.07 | 20.8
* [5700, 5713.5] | -0.06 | 25.3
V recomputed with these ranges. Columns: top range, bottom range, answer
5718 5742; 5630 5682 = 1.15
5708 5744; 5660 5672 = 1.09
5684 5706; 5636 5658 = 1.10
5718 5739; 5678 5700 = 1.10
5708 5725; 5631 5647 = 1.24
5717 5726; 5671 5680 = 1.15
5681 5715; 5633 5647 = 1.18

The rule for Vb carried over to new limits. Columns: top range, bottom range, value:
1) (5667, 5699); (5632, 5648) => 1.09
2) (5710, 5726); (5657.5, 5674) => 1.12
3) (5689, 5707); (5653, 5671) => 1.06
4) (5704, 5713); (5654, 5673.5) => 1.16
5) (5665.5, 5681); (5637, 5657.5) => 1.03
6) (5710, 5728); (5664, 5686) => 1.11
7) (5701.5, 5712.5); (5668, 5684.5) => 1.18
